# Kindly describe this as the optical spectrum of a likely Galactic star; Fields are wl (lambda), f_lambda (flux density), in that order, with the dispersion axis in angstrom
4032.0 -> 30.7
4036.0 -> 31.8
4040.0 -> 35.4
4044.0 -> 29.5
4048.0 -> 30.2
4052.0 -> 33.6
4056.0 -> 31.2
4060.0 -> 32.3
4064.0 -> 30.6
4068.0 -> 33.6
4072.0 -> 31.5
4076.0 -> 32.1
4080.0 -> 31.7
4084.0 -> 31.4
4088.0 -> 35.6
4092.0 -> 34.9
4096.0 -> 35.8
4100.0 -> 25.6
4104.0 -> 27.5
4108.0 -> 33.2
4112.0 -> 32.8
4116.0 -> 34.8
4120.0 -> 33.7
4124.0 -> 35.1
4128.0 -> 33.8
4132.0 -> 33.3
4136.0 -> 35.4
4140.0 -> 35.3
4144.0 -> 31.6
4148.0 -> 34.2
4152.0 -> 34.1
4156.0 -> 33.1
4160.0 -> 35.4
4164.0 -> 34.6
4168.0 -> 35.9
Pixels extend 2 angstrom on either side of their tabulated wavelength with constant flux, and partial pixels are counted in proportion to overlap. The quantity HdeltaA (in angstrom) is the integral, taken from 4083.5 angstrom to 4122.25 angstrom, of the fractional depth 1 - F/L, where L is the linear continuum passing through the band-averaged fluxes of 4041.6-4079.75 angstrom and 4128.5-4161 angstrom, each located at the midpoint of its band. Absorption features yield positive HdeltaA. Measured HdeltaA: 0.28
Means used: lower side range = 31.7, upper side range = 34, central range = 32.6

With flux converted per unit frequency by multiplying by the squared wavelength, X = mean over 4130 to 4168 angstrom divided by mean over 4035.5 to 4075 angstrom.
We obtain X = 1.12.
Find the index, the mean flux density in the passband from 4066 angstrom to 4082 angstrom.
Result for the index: 32.2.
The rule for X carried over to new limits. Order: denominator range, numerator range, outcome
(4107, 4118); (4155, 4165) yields 1.05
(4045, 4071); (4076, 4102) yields 1.04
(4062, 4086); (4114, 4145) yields 1.10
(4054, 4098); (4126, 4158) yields 1.07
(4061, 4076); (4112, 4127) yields 1.10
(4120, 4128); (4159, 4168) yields 1.04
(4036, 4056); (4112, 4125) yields 1.11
